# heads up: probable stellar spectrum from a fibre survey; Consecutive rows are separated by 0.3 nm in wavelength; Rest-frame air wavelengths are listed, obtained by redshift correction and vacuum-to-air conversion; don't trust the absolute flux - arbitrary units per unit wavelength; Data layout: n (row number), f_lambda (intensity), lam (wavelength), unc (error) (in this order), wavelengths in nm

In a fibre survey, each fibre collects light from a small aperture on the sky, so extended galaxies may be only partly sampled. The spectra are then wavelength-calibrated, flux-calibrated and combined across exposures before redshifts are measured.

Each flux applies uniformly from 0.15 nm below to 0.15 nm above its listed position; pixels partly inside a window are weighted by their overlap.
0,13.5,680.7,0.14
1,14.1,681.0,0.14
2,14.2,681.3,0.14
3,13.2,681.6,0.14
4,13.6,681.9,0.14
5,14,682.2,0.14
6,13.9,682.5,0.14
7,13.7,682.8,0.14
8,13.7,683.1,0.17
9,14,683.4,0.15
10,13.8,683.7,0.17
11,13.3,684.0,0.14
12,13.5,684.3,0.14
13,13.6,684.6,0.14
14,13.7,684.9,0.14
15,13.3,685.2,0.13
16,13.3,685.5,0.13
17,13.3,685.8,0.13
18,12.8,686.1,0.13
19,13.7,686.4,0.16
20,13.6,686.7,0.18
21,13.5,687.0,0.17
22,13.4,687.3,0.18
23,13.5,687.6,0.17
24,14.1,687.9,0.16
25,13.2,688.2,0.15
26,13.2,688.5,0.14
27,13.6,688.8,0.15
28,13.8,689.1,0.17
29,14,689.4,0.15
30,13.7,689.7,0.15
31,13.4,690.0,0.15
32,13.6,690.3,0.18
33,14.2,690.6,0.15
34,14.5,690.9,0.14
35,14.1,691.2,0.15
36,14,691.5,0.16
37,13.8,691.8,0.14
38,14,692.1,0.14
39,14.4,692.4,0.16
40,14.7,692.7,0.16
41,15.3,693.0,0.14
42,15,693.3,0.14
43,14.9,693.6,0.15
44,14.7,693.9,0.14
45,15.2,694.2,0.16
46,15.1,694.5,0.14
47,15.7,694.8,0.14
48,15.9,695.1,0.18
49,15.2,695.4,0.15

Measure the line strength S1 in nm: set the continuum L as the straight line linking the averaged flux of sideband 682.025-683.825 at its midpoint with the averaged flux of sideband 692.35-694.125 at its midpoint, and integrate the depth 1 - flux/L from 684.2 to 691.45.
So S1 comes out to 0.36 nm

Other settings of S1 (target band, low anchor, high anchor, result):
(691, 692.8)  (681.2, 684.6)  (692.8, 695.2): 0.09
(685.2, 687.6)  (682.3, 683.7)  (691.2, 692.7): 0.10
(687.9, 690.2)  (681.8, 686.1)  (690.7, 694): 0.09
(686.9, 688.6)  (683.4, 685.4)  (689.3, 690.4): 0.02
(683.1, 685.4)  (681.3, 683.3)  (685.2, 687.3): -0.01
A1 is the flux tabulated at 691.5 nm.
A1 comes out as 14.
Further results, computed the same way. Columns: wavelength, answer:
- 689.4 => 14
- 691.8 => 13.8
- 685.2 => 13.3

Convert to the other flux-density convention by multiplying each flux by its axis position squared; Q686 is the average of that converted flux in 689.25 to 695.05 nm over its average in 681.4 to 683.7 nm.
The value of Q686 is 1.1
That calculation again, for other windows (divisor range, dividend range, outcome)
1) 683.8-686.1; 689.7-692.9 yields 1.07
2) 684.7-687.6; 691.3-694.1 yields 1.11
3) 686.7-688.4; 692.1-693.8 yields 1.11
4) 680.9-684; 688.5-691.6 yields 1.03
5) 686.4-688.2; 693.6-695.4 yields 1.15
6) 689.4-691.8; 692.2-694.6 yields 1.08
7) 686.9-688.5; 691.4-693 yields 1.07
